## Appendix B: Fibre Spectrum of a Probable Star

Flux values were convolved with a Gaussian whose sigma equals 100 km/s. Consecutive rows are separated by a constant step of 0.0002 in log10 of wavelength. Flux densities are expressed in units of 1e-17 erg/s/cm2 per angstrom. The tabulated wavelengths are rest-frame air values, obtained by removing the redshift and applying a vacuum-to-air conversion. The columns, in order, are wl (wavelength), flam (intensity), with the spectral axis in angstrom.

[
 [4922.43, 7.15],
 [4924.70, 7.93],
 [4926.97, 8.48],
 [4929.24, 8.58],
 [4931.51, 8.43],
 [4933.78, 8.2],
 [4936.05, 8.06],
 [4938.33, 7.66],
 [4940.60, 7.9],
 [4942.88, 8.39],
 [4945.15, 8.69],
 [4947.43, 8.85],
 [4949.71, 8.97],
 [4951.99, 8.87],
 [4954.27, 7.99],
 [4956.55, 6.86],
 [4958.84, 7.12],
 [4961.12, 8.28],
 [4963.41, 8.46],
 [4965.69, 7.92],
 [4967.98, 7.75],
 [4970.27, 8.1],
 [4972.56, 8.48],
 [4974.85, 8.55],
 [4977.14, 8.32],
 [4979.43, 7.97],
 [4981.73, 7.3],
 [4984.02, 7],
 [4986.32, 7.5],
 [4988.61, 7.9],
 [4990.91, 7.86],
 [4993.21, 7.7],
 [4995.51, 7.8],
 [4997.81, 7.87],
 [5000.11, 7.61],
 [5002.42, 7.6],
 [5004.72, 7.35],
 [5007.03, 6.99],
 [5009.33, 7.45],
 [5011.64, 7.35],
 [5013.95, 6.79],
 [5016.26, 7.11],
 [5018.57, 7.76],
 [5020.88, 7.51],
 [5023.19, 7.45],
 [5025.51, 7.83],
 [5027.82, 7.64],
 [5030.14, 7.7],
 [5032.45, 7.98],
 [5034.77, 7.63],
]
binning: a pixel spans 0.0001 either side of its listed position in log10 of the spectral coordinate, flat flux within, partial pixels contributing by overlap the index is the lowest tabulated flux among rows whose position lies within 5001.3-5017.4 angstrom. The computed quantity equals 6.79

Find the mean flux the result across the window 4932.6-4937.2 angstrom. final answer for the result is 8.13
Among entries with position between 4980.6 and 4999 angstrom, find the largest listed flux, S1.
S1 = 7.9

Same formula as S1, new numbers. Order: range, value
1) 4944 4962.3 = 8.97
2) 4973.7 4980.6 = 8.55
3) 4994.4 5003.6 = 7.87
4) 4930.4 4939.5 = 8.43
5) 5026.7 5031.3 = 7.7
